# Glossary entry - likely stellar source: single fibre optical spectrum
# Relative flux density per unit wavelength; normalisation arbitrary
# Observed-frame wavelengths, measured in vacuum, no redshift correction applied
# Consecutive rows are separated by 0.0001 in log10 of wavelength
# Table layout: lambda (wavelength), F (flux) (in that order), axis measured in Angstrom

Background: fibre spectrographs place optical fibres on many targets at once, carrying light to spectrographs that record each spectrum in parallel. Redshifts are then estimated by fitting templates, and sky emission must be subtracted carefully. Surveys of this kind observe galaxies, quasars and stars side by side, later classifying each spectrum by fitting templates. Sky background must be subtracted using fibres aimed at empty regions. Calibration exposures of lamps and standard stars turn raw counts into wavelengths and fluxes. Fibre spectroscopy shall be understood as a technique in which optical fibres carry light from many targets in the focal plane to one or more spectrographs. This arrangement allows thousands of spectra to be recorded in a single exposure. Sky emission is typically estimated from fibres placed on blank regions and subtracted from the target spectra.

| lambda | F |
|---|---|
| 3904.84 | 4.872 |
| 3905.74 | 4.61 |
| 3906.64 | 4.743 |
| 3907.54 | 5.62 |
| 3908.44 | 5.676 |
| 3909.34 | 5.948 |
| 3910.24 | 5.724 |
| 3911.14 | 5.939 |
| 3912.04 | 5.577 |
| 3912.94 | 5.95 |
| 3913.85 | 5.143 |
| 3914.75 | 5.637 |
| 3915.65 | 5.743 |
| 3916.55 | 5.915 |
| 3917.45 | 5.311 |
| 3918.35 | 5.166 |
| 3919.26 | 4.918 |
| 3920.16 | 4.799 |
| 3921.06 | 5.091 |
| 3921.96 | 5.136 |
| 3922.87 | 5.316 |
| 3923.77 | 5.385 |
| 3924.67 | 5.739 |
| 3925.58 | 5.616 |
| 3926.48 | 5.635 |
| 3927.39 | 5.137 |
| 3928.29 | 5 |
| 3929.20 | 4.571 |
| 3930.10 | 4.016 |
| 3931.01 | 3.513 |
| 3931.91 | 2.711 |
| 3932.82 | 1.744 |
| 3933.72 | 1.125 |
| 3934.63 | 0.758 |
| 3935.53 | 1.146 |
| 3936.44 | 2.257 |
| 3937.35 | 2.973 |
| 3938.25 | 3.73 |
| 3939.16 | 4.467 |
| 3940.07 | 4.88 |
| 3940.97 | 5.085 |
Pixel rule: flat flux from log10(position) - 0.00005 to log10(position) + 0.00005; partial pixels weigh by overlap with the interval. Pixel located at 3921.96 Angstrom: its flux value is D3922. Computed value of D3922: 5.136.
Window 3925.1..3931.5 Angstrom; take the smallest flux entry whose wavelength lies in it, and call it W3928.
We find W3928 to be 3.513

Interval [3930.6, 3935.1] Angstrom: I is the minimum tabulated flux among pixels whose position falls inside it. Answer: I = 0.758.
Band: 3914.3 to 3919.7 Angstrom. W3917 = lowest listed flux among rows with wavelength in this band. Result 4.918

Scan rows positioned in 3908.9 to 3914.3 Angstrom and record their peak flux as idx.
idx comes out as 5.95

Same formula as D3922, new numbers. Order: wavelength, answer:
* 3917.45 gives 5.311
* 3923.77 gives 5.385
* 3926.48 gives 5.635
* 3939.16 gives 4.467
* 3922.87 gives 5.316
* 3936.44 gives 2.257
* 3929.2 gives 4.571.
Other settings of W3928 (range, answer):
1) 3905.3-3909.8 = 4.61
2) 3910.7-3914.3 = 5.143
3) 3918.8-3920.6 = 4.799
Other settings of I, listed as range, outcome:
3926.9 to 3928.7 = 5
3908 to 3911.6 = 5.676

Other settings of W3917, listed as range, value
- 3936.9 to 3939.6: 2.973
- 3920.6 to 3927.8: 5.091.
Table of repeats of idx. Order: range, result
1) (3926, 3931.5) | 5.635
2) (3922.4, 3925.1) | 5.739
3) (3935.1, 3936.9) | 2.257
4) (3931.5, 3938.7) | 3.73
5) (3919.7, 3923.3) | 5.316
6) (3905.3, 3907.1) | 4.743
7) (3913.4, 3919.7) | 5.915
